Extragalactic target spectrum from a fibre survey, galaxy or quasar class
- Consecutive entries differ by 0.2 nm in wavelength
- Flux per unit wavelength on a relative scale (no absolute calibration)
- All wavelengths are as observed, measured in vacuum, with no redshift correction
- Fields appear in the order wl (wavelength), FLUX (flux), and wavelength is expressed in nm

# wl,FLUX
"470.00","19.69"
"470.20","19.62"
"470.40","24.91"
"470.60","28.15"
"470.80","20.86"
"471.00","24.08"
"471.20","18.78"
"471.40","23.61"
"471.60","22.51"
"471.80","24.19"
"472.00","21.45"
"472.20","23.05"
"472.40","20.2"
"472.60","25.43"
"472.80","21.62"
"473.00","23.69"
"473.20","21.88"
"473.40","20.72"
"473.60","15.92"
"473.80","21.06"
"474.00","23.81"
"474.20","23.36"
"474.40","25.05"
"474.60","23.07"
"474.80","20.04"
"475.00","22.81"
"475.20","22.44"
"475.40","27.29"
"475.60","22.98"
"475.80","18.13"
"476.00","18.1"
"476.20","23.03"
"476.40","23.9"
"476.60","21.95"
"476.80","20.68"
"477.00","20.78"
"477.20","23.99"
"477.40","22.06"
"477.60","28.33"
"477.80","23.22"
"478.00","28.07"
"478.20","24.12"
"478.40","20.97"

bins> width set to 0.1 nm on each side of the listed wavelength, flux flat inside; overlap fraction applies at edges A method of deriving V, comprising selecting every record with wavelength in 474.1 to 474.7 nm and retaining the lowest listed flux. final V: 23.07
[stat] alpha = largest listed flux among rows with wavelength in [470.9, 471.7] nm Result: 24.08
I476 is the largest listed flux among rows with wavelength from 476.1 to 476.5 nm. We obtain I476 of 23.9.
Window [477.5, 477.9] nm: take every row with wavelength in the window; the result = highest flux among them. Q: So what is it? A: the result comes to 28.33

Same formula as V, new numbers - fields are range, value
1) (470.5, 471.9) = 18.78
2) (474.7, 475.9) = 18.13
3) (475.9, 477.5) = 18.1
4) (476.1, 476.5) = 23.03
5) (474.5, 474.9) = 20.04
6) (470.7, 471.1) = 20.86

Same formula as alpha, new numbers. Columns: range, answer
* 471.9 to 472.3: 23.05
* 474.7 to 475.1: 22.81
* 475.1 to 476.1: 27.29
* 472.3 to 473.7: 25.43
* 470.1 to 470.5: 24.91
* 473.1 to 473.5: 21.88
